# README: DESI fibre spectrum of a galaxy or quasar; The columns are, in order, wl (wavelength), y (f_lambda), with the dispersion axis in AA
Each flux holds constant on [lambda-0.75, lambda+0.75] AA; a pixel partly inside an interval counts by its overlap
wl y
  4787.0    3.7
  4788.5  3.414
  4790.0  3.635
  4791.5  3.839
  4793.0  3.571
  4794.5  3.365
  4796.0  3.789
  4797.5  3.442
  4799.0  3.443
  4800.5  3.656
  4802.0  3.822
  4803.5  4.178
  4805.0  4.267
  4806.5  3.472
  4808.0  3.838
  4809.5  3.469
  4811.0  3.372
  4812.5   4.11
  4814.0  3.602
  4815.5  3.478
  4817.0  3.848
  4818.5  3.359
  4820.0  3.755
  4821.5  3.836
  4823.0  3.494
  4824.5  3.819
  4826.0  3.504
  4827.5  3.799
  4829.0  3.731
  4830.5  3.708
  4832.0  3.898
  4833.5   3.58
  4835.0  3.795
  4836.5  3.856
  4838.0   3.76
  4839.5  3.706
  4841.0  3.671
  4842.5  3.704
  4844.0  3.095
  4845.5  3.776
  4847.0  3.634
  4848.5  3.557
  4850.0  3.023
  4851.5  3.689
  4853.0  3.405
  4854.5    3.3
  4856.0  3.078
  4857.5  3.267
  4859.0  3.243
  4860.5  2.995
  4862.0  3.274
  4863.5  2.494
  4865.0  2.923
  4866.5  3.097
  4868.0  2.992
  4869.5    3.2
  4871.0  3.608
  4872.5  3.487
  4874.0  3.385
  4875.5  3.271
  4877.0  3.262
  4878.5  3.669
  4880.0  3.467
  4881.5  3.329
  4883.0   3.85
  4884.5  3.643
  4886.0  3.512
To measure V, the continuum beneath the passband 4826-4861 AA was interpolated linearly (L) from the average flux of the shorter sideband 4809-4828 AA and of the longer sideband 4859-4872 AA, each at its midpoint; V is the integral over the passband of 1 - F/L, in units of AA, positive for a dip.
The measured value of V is -1.9 AA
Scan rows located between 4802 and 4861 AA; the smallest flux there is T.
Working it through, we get 2.995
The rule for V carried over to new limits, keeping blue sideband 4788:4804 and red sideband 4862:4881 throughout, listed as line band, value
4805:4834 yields -1.4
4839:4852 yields -0.6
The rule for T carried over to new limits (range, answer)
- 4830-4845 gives 3.095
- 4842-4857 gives 3.023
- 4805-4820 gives 3.359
